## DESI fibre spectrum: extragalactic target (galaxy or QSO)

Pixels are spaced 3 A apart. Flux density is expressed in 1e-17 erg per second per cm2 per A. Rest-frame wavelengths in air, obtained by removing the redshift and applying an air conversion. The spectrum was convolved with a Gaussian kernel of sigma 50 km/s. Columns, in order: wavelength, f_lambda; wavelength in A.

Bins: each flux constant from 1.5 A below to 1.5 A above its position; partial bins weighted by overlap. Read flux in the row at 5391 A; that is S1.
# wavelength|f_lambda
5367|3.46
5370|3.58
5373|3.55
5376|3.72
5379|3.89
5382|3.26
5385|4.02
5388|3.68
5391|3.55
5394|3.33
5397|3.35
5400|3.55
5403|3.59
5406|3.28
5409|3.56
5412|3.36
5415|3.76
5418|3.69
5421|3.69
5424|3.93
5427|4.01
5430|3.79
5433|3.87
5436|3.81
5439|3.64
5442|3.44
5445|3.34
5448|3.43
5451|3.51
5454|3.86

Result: 3.55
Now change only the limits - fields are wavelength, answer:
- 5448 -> 3.43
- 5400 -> 3.55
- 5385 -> 4.02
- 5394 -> 3.33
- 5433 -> 3.87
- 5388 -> 3.68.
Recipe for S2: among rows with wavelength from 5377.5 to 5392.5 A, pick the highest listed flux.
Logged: 4.02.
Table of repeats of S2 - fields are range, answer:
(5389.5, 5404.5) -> 3.59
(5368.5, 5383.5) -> 3.89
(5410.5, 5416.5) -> 3.76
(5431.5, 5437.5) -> 3.87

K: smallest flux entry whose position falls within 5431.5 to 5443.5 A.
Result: 3.44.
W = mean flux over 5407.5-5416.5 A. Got 3.56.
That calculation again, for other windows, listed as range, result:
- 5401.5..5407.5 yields 3.44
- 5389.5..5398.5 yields 3.41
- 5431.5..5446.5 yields 3.62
